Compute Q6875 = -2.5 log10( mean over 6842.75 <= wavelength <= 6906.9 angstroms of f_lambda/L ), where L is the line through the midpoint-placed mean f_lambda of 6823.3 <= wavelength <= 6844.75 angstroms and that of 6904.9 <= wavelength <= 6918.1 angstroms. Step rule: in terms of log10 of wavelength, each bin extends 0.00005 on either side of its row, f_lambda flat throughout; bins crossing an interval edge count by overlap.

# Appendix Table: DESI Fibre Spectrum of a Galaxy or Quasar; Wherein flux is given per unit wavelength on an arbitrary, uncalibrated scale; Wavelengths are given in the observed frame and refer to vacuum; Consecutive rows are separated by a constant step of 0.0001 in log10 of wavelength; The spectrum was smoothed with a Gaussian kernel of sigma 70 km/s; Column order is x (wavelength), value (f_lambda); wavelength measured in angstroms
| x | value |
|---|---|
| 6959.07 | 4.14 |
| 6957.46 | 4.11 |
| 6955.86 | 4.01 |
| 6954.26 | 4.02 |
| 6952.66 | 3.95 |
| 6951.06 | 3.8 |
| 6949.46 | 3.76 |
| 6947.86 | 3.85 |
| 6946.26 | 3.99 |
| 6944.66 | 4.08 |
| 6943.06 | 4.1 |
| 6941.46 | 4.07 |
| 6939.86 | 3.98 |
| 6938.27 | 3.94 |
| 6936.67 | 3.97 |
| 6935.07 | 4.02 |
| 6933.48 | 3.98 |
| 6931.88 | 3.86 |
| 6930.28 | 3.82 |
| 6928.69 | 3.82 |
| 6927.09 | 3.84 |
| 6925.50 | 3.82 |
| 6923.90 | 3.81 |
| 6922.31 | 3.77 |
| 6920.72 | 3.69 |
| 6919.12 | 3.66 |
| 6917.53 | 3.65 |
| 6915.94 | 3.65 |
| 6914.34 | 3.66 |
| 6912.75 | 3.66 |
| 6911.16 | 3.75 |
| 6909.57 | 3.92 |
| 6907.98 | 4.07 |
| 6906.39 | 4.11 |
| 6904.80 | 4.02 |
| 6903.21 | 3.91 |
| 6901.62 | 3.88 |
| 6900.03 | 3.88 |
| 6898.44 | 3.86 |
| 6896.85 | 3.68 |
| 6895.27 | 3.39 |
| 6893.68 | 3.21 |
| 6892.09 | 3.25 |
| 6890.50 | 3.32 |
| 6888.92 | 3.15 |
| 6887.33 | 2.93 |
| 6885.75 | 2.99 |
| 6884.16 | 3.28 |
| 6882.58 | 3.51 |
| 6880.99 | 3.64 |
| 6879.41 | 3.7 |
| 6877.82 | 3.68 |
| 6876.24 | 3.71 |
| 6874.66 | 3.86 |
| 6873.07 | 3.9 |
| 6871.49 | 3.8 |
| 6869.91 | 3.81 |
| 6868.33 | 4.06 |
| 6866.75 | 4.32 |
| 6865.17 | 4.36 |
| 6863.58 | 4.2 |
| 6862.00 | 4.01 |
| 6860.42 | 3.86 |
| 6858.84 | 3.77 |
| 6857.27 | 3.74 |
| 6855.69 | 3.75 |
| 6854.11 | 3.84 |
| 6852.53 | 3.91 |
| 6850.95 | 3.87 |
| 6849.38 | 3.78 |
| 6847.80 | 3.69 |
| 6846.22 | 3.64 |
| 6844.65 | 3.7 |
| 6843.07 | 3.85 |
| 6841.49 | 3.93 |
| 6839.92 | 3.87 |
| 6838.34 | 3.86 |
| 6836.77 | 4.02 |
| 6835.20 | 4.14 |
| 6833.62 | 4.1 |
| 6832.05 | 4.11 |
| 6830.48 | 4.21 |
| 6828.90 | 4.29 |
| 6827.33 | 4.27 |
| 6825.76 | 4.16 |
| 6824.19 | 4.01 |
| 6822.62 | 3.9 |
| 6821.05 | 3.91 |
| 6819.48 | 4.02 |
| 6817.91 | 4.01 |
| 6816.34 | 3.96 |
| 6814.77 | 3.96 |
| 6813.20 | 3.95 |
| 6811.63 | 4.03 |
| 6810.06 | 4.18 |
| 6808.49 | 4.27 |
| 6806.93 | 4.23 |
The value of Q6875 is 0.06 mag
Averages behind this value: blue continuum 4.05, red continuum 3.82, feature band 3.72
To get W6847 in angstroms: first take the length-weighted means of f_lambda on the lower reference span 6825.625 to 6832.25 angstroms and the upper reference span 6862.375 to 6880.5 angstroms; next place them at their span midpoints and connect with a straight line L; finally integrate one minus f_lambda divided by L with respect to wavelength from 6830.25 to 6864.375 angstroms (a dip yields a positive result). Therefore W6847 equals 1.7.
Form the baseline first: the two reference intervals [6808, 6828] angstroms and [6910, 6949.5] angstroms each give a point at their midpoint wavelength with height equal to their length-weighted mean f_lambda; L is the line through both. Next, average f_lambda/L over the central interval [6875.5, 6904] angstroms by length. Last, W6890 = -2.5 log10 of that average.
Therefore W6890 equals 0.12 mag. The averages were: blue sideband 4.04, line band 3.5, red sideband 3.85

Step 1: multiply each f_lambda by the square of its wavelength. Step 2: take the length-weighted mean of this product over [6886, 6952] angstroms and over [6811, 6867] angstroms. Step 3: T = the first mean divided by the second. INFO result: 0.97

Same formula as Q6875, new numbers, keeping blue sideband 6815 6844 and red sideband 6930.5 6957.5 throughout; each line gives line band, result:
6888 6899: 0.177 mag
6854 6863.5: 0.043 mag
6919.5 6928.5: 0.054 mag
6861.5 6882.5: 0.026 mag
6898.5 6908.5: 0.006 mag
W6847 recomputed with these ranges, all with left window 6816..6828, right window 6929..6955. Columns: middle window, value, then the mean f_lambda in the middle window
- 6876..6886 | 1.2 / 3.52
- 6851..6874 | 0.3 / 3.95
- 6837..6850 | 0.7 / 3.8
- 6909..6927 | 1.1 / 3.73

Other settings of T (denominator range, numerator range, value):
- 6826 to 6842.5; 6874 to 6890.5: 0.85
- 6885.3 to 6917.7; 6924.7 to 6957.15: 1.10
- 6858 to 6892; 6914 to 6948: 1.06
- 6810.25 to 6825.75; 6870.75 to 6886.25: 0.92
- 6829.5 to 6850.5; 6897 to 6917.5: 1.00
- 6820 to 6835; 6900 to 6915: 0.97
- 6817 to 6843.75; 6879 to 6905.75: 0.88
